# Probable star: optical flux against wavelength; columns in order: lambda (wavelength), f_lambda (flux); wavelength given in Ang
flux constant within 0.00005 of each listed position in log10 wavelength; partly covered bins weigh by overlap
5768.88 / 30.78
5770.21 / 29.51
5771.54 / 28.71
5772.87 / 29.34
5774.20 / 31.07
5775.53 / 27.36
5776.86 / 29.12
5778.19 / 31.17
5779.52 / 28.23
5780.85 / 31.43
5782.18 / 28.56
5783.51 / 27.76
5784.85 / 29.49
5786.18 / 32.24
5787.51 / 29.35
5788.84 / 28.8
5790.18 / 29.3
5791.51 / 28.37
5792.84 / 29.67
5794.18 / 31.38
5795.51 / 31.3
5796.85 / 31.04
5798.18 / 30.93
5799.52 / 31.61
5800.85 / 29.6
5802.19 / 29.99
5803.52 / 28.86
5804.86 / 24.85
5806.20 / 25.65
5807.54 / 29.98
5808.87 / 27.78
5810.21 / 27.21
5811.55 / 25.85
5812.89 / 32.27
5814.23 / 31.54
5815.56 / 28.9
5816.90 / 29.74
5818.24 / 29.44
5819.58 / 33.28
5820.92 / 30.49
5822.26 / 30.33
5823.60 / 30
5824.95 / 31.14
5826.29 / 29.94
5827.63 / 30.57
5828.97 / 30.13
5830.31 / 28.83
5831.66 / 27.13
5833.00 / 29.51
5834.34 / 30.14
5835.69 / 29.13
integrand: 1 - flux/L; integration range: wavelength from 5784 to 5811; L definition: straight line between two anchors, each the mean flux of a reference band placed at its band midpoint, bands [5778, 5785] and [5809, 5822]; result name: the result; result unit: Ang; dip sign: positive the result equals 0.17 Ang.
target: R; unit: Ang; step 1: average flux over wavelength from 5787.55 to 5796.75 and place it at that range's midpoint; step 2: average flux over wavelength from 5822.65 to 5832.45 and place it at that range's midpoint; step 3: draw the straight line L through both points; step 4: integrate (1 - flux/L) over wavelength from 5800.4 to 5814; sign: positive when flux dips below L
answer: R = 0.7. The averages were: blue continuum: 29.8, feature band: 28.3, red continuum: 29.7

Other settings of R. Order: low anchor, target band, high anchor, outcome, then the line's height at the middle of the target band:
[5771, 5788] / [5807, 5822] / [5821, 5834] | 0.01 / 29.7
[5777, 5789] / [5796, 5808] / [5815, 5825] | 0.34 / 30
